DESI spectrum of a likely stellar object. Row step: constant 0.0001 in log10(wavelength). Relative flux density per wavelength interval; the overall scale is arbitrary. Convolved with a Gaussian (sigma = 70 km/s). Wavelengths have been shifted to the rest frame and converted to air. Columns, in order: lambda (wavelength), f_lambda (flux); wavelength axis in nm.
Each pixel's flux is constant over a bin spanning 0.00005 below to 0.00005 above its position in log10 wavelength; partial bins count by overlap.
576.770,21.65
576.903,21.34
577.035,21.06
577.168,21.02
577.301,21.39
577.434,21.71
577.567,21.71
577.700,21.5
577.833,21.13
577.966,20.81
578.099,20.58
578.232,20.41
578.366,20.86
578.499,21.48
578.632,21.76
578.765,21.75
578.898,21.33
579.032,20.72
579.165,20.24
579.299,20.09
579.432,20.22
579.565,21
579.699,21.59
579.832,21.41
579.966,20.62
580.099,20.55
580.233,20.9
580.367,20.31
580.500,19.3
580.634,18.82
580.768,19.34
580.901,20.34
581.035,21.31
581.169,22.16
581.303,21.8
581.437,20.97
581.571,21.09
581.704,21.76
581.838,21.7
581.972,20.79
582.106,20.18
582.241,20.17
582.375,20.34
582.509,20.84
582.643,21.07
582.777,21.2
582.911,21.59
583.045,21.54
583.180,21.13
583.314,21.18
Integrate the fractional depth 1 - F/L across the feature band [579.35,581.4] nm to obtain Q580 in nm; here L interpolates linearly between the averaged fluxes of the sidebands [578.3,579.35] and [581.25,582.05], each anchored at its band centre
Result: 0.054 nm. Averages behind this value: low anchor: 21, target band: 20.6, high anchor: 21.3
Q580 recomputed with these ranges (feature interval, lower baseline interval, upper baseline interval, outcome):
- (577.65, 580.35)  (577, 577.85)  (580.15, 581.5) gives 0.01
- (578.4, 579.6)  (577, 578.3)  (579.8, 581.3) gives -0.01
